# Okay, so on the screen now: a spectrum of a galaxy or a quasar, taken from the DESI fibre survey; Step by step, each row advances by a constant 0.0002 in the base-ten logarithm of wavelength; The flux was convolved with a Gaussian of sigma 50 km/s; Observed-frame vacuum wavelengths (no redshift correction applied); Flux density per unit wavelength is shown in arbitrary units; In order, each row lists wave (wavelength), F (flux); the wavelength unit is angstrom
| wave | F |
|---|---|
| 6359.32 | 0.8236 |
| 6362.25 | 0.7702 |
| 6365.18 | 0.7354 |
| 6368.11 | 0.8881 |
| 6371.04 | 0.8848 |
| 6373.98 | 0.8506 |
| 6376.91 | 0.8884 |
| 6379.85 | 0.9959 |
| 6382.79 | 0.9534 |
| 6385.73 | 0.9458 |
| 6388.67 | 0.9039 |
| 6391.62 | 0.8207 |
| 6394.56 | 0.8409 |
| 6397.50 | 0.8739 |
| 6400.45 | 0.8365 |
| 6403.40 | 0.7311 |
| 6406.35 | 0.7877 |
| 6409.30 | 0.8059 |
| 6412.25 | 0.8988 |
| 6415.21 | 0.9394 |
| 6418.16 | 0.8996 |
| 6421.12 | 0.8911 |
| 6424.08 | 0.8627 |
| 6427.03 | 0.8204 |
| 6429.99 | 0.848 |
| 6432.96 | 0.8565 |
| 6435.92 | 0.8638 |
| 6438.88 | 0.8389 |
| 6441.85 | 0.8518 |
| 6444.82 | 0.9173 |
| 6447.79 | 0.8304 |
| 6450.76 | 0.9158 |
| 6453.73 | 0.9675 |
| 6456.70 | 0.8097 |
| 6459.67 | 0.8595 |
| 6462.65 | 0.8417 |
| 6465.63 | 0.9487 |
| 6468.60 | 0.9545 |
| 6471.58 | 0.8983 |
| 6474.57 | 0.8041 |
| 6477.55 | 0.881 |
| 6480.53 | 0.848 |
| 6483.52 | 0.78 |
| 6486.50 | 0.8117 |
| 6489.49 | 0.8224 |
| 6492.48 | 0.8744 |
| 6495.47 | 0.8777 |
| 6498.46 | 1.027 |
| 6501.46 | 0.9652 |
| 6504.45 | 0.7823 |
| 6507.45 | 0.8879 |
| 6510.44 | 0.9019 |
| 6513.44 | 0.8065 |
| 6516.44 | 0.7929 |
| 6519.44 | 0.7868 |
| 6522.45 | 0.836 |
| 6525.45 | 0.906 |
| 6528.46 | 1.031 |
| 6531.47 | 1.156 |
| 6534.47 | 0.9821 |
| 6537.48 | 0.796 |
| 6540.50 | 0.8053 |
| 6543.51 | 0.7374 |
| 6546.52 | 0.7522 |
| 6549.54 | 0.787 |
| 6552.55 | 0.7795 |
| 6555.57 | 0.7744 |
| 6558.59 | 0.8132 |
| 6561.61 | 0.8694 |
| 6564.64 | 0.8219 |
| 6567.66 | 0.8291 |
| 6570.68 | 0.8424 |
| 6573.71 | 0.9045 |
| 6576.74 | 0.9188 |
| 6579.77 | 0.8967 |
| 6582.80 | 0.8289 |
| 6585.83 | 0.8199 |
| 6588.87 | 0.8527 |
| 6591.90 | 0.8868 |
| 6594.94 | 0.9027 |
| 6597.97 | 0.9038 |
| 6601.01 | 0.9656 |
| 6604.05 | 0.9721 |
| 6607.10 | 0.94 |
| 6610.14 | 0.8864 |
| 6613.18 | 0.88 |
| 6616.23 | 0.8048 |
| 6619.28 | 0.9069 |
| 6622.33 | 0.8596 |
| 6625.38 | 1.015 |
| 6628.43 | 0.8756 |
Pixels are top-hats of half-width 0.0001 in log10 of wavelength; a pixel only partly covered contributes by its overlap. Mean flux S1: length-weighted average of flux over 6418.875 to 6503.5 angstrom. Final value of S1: 0.874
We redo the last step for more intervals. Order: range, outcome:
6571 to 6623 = 0.889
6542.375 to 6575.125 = 0.811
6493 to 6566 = 0.862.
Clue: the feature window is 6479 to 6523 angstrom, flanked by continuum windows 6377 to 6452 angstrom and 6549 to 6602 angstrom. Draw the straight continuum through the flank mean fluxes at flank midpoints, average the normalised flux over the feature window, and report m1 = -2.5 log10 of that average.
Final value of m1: 0.01 mag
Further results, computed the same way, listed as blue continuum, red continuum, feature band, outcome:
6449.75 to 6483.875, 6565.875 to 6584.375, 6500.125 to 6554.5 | 0.02 mag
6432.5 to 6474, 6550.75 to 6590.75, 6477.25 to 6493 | 0.05 mag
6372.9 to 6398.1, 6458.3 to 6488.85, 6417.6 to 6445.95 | 0.02 mag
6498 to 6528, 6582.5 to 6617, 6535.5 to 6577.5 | 0.08 mag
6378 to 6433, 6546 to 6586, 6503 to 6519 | 0.02 mag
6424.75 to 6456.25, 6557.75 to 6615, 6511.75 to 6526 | 0.07 mag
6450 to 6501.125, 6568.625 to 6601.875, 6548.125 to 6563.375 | 0.10 mag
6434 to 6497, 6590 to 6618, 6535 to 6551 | 0.13 mag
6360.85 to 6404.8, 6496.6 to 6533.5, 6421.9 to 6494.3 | 0.03 mag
